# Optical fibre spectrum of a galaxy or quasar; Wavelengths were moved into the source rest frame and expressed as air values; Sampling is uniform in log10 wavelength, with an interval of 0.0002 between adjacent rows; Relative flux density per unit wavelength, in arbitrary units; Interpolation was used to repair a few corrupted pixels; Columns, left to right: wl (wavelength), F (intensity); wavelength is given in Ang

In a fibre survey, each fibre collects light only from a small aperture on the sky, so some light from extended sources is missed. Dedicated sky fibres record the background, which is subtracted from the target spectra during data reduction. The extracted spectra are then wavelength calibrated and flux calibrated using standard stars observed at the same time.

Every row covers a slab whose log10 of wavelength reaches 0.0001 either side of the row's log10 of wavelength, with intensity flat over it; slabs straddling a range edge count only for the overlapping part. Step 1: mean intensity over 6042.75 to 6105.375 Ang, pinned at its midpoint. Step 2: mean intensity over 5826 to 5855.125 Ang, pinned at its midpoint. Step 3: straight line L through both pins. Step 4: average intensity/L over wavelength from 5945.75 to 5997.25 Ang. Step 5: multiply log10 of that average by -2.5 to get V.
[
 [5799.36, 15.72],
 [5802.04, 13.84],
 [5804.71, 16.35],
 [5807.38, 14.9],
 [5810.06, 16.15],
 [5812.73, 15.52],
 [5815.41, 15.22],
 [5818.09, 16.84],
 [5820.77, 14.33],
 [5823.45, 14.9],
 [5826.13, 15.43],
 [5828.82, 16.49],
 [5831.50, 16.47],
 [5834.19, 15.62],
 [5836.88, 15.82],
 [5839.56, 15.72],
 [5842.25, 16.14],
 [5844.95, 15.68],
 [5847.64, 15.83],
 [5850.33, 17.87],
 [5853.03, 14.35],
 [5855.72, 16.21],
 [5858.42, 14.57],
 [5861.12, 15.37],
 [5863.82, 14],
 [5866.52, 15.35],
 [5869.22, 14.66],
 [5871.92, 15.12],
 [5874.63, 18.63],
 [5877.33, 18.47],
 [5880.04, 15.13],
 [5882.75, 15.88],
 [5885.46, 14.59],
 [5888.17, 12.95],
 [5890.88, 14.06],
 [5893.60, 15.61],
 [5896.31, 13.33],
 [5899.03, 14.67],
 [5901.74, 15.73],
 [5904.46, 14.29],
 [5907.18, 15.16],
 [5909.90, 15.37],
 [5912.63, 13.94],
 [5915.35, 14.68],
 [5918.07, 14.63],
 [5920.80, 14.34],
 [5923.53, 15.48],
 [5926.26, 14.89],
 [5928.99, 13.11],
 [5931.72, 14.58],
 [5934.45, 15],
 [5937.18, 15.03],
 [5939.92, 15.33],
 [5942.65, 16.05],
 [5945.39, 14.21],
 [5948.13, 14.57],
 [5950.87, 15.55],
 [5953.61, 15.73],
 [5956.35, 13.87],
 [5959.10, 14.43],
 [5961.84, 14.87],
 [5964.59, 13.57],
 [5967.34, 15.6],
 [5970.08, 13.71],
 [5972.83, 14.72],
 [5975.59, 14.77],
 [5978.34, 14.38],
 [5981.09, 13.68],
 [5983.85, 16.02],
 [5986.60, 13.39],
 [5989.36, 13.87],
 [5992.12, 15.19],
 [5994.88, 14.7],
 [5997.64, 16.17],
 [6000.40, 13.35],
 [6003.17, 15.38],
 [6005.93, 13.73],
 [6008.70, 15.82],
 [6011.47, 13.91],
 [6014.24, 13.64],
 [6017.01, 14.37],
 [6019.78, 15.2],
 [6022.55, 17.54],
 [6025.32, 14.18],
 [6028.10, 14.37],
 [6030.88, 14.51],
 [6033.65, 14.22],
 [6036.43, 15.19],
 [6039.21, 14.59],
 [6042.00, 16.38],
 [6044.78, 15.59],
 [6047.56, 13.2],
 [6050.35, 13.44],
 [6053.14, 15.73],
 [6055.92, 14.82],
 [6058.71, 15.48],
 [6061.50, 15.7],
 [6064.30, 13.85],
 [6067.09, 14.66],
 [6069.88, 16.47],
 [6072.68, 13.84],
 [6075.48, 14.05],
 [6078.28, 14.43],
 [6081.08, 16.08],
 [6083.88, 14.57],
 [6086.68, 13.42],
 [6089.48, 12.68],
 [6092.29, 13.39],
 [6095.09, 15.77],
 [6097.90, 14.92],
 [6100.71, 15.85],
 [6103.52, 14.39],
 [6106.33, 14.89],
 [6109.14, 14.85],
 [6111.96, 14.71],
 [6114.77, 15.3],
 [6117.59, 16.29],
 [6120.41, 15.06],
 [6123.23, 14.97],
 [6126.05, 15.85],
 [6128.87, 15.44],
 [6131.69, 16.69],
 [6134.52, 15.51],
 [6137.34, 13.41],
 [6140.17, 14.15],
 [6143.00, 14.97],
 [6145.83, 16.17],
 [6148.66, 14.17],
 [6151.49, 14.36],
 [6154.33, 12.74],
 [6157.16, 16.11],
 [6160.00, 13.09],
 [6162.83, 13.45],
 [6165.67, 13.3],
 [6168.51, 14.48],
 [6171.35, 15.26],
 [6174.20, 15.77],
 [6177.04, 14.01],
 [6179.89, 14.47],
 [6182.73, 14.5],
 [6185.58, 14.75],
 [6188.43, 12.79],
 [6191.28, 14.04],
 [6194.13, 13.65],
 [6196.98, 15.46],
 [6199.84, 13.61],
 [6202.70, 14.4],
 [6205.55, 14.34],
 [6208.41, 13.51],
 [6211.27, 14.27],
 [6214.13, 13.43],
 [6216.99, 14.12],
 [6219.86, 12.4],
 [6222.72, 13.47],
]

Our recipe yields 0.05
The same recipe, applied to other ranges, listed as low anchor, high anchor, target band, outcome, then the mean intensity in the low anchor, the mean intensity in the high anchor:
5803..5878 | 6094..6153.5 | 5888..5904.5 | 0.08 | 15.8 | 15.1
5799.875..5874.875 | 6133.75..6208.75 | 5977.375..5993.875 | 0.04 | 15.6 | 14.3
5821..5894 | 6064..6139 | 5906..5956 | 0.04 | 15.6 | 14.9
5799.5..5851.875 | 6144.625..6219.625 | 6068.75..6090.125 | 0.01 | 15.7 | 14.2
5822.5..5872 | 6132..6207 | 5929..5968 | 0.03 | 15.6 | 14.4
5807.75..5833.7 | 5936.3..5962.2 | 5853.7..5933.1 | 0.02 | 15.7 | 15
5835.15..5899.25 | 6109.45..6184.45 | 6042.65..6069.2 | 0.01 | 15.4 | 14.8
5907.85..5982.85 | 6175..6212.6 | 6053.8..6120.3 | -0.03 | 14.7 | 14.2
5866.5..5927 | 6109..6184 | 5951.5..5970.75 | 0.03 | 15.1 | 14.8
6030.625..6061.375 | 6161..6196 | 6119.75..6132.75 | -0.08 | 14.9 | 14.2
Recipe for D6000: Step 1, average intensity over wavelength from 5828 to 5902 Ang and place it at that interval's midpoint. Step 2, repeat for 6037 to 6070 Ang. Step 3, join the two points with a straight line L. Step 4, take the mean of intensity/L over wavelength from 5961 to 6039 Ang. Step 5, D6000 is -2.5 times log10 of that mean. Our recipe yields 0.03 mag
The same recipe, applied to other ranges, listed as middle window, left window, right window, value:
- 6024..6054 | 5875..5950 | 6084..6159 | 0.016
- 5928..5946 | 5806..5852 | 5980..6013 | 0.015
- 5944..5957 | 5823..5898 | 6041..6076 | 0.027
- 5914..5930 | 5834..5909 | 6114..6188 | 0.052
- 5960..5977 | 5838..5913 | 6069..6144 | 0.045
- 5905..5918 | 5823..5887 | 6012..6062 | 0.054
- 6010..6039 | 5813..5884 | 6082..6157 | 0.032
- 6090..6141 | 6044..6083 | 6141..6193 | -0.035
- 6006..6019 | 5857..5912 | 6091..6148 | 0.054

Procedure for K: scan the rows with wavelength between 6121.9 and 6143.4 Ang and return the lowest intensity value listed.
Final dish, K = 13.41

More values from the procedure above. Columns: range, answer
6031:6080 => 13.2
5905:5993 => 13.11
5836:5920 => 12.95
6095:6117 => 14.39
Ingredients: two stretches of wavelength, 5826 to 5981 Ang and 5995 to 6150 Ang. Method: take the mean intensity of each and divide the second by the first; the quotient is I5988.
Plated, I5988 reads 0.98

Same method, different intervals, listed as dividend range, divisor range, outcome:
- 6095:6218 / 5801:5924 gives 0.95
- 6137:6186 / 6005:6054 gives 0.98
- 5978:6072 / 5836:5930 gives 0.97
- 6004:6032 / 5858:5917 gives 0.98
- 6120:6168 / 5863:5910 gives 0.97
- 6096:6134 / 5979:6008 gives 1.05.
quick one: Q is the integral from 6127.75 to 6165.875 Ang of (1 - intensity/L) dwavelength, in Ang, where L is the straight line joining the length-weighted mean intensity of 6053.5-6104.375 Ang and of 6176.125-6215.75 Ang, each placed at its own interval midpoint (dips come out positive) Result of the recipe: -0.6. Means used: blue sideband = 14.7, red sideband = 14.1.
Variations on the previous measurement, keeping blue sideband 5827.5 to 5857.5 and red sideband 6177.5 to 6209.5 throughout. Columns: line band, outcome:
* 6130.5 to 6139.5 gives -0.39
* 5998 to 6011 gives 0.42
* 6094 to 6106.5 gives -0.46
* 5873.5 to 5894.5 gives 0.20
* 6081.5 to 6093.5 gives 0.80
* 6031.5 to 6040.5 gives 0.19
